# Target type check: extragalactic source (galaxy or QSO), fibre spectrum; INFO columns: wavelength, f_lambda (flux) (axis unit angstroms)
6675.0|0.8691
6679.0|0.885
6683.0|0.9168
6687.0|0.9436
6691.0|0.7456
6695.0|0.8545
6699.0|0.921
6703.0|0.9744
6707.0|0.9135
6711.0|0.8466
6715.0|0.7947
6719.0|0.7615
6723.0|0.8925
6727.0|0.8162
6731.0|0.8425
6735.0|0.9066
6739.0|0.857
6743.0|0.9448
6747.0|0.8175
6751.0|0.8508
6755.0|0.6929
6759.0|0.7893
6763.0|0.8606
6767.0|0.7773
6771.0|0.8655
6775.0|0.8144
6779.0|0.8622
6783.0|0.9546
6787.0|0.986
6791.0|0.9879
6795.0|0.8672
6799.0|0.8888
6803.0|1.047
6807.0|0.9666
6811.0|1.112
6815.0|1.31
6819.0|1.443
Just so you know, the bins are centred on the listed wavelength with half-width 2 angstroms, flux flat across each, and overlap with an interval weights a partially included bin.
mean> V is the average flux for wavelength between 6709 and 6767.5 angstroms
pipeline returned 0.831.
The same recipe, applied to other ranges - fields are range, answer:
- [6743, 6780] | 0.82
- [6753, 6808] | 0.881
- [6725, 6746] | 0.871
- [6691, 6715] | 0.88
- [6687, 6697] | 0.829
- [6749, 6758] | 0.774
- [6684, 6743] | 0.866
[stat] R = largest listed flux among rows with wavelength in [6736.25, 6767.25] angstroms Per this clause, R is 0.9448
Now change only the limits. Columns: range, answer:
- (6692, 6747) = 0.9744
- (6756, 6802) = 0.9879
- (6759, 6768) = 0.8606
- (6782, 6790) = 0.986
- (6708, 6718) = 0.8466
